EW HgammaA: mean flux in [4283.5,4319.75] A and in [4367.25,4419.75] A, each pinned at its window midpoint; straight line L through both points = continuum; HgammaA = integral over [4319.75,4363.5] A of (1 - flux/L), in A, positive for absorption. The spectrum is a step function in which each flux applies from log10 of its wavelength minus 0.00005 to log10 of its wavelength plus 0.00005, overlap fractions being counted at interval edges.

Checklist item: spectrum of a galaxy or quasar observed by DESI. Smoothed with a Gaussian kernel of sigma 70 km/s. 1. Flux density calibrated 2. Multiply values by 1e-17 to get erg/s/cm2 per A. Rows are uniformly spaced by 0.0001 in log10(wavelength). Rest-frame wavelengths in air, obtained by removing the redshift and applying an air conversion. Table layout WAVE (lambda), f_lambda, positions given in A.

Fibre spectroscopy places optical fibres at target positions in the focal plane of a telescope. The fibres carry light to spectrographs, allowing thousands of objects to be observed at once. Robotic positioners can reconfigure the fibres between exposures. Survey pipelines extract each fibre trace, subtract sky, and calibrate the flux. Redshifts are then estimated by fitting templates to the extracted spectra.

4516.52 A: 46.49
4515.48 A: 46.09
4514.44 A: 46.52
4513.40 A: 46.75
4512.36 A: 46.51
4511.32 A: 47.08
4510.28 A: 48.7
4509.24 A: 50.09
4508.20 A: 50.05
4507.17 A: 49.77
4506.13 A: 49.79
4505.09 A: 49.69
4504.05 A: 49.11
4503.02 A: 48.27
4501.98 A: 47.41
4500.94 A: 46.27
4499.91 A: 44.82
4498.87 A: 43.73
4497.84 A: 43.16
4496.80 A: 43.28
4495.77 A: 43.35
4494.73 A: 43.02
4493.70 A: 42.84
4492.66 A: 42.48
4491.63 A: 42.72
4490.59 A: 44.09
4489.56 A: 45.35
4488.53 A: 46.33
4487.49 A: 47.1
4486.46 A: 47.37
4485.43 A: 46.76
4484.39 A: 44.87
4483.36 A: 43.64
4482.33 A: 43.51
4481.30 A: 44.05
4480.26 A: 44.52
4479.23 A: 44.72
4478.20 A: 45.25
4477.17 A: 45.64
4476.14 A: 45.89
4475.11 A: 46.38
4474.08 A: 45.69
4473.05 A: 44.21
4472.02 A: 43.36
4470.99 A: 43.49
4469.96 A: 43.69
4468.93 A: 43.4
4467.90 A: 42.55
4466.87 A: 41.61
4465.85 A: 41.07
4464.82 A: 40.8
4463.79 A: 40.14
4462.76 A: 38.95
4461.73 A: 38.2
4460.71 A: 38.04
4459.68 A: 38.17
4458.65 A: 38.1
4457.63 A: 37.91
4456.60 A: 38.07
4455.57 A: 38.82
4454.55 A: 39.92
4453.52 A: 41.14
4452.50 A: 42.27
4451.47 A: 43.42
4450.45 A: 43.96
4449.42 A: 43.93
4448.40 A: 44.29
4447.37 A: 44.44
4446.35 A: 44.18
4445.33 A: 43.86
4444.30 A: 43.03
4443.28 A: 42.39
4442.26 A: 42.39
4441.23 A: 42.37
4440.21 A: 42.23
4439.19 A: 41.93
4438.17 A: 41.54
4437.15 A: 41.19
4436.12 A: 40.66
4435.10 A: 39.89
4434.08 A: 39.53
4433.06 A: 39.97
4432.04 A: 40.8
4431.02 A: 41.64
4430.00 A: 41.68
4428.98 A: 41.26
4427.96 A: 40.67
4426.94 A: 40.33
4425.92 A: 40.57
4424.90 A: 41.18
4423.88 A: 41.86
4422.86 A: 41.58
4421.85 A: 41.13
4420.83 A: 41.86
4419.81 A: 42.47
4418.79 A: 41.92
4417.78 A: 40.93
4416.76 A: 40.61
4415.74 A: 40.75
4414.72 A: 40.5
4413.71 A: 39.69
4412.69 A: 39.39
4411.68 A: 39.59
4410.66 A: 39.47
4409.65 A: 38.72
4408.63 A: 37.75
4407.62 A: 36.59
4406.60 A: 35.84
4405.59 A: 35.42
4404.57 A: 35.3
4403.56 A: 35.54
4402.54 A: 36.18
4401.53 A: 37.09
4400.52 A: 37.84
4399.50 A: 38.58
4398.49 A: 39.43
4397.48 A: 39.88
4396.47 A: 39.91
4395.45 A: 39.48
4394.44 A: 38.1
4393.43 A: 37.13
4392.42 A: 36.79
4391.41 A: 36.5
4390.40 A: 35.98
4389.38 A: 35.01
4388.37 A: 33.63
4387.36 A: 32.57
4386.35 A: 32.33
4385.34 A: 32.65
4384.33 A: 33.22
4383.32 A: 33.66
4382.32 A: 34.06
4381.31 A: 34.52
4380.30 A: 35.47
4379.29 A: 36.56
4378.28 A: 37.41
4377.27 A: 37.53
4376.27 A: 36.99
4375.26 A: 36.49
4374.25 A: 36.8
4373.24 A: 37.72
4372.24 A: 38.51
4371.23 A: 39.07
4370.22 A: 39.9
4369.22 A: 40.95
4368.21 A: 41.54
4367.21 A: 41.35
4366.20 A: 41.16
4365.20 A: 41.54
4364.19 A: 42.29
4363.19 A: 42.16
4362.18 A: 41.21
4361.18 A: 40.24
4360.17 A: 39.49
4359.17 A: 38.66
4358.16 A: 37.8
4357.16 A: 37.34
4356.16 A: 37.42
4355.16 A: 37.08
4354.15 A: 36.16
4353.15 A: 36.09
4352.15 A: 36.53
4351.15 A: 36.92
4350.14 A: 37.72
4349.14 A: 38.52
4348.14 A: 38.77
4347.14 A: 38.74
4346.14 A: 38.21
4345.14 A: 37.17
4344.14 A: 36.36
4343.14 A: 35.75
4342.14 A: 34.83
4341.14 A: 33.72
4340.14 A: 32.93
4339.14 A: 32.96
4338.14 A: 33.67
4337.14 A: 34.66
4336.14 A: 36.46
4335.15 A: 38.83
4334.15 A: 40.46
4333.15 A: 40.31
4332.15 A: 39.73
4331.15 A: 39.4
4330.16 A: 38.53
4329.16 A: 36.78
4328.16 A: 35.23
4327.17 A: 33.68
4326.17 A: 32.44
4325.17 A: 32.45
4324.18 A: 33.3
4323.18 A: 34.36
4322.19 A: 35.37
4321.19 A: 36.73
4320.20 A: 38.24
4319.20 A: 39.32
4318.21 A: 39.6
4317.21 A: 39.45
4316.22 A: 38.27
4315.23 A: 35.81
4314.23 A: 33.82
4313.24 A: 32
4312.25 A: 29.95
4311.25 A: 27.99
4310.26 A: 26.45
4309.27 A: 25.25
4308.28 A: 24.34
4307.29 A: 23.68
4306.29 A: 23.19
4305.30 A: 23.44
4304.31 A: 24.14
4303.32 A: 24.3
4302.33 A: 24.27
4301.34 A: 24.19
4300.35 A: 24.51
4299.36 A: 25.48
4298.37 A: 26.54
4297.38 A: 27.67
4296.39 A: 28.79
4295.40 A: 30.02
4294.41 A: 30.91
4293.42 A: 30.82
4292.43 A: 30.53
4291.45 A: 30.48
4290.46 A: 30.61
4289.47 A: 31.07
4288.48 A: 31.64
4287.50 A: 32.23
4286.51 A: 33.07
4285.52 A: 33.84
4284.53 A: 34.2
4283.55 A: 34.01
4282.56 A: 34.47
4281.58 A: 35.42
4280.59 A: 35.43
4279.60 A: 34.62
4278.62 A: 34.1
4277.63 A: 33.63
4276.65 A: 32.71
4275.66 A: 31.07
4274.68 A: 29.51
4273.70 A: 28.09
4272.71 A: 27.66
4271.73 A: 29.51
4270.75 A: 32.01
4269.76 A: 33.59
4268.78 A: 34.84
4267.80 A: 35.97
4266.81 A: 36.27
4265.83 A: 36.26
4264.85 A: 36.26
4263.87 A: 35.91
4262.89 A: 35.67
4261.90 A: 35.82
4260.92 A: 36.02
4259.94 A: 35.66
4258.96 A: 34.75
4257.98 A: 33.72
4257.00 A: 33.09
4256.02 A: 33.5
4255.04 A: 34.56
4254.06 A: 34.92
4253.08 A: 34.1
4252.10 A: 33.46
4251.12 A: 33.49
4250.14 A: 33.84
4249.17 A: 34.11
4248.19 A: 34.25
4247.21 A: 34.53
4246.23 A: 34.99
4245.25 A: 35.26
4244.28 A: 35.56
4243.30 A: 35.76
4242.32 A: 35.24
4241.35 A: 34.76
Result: -4.9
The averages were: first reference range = 29.9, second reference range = 37.5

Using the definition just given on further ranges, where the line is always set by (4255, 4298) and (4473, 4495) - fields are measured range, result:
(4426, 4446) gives 0.3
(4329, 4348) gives -0.2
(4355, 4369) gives -0.8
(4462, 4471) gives 0.5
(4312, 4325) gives -0.2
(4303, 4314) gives 2.7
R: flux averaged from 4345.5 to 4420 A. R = 37.9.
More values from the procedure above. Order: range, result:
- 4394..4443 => 39.9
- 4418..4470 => 41.3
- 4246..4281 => 33.8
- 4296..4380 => 35.1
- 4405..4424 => 39.7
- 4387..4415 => 37.4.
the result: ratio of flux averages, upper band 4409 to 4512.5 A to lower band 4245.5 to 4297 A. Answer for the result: 1.3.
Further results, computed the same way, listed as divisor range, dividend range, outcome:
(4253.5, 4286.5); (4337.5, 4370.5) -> 1.12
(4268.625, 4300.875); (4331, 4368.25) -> 1.21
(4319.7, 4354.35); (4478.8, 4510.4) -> 1.26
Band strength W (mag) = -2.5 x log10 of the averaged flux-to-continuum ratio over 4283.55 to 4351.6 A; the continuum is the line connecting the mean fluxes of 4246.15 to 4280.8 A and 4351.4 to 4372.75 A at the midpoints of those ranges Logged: 0.13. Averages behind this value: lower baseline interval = 33.8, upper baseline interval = 39.3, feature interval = 32.9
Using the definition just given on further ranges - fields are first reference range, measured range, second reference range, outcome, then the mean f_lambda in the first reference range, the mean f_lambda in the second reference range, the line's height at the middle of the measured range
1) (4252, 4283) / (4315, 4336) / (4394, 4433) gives -0.029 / 33.8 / 39.5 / 36.1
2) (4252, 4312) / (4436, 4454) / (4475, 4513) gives -0.008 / 31.1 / 45.9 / 42.5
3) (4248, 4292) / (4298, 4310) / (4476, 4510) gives 0.401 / 33.5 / 45.7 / 35.4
